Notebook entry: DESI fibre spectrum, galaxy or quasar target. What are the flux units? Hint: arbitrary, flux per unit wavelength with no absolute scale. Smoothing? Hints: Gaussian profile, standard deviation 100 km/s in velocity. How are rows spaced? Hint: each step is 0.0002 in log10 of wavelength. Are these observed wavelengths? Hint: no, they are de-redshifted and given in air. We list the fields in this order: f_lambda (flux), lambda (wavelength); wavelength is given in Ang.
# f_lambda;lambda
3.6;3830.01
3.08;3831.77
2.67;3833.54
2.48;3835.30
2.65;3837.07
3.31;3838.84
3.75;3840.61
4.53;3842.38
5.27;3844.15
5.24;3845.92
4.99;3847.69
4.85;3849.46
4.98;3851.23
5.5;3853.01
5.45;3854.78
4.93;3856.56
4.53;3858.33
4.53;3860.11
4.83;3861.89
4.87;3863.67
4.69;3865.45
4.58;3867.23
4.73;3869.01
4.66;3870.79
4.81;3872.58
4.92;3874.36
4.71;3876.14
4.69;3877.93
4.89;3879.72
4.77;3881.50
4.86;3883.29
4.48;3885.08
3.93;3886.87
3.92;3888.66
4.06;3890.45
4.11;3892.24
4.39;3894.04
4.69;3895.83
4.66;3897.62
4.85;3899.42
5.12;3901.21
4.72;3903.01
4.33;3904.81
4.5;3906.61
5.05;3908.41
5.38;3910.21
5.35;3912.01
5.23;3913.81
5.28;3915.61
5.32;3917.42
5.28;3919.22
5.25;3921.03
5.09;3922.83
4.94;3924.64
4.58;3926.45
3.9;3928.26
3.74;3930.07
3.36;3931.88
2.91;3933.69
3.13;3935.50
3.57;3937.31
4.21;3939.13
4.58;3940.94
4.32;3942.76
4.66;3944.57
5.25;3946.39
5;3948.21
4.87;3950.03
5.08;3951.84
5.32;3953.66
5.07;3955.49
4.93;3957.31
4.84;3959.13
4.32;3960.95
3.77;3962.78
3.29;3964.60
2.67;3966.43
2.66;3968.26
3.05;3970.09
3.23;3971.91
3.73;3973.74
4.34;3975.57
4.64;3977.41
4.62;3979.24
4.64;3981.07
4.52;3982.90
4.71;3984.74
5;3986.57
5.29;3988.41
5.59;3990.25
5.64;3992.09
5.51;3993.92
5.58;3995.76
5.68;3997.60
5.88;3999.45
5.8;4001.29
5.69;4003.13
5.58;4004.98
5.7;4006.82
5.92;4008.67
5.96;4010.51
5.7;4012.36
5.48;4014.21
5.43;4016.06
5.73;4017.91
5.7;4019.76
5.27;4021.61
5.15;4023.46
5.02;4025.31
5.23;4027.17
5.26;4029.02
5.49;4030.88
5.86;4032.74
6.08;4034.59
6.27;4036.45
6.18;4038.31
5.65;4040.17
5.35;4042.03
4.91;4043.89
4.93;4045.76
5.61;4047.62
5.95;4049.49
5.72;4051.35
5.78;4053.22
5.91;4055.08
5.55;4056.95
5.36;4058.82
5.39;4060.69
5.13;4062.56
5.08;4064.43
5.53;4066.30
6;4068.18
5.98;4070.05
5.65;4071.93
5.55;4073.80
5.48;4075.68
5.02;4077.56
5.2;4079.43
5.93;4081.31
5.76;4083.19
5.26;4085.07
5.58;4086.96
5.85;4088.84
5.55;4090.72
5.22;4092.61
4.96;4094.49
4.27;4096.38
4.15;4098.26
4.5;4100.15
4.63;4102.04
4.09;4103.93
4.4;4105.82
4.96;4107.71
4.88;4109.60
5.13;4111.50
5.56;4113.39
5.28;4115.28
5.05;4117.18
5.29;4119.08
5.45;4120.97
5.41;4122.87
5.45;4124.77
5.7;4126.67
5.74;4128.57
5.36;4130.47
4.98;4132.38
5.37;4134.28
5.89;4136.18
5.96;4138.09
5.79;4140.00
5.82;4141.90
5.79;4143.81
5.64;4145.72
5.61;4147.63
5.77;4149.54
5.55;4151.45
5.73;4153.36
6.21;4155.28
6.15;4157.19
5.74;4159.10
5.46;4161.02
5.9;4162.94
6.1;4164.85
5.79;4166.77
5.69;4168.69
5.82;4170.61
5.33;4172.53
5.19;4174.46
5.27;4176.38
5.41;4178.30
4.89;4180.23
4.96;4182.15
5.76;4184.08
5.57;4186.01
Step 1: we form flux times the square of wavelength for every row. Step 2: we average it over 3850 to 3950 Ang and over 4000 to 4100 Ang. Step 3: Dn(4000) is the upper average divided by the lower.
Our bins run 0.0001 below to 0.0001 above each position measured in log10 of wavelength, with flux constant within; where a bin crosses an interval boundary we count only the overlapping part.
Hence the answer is 1.3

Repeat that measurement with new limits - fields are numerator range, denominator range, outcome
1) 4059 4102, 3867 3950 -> 1.26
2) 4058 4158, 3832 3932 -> 1.31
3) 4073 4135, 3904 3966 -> 1.24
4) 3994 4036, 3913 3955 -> 1.28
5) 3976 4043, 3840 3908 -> 1.25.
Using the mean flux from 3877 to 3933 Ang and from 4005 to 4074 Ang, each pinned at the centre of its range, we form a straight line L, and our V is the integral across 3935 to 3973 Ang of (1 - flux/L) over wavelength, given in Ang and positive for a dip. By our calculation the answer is 6.1 Ang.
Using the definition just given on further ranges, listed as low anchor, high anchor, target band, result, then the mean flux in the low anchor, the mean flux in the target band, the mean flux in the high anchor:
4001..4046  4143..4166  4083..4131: 5.0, 5.58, 5.12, 5.81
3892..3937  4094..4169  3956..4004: 2.3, 4.6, 4.61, 5.38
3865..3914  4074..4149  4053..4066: -0.8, 4.67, 5.45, 5.29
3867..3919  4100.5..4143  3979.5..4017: -3.5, 4.73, 5.45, 5.27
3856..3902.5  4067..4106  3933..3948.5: 2.0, 4.62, 4.17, 5.21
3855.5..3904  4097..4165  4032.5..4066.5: -2.9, 4.63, 5.59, 5.39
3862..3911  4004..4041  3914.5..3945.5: 3.7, 4.64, 4.37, 5.63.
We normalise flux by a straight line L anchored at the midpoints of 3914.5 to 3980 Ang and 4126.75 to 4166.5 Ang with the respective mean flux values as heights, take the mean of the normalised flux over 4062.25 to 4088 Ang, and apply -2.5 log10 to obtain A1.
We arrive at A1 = -0.06 mag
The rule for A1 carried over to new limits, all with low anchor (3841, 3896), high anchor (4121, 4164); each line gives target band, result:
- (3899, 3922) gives -0.04 mag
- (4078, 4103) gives 0.07 mag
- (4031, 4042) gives -0.12 mag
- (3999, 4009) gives -0.11 mag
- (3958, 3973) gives 0.40 mag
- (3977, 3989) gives 0.08 mag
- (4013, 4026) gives -0.03 mag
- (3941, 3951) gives 0.04 mag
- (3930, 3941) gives 0.36 mag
